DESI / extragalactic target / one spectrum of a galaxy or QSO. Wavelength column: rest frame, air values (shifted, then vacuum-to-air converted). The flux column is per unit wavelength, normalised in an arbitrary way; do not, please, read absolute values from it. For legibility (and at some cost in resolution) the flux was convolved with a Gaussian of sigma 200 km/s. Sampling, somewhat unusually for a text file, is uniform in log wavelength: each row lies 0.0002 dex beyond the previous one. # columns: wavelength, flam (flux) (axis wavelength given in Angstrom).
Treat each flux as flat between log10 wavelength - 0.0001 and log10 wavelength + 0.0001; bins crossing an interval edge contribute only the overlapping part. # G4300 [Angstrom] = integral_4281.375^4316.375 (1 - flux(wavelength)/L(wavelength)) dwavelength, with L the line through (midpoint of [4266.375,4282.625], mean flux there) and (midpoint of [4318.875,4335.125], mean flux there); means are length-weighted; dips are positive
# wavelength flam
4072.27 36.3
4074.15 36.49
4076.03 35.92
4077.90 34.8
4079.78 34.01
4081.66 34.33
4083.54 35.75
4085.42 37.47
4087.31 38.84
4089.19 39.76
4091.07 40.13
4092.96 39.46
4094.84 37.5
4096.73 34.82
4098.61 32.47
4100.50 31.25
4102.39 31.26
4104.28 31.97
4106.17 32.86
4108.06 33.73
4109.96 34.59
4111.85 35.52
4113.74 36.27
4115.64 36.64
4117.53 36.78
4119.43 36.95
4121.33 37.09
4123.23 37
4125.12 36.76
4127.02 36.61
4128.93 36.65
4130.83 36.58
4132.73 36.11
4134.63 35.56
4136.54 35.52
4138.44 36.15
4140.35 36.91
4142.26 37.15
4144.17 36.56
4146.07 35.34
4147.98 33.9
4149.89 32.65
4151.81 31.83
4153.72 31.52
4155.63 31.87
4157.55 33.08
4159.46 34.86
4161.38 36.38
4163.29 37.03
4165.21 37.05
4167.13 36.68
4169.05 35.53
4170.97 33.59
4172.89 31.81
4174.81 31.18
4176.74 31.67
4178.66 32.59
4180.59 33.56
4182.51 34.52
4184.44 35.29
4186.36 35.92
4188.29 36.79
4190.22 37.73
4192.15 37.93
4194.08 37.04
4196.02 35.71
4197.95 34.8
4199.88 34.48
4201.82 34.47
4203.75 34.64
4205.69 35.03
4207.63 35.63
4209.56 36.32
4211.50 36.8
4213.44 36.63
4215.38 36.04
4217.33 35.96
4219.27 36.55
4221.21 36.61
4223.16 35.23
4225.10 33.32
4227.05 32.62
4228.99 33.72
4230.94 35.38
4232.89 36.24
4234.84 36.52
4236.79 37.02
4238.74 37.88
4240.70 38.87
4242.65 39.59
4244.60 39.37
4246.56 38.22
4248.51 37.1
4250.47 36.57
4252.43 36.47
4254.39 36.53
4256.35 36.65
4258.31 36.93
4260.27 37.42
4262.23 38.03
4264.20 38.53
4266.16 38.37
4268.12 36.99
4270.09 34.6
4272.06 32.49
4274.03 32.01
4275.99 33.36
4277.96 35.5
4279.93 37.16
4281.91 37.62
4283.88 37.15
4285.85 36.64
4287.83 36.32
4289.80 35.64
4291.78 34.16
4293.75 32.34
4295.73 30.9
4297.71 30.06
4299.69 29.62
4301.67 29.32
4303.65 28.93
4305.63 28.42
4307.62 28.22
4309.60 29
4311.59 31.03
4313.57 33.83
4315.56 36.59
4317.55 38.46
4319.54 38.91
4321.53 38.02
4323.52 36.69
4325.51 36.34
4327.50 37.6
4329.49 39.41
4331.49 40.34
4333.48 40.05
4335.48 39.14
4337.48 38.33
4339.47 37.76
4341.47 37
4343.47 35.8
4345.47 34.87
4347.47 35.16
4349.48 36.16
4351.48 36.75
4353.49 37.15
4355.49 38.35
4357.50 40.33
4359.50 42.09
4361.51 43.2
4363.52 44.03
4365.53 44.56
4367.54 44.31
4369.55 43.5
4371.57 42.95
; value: 4.0 Angstrom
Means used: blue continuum 35.1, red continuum 38.4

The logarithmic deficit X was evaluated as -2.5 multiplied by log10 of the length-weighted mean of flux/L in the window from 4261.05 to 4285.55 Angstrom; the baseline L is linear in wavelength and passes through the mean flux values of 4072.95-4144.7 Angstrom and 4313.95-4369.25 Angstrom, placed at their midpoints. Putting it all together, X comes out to 0.06 mag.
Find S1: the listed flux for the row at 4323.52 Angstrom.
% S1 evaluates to 36.69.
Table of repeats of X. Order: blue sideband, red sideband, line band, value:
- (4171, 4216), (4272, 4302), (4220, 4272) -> -0.07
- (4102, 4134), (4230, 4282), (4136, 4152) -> 0.02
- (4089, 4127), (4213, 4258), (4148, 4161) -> 0.10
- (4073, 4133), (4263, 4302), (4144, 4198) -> 0.02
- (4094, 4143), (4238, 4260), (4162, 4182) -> 0.07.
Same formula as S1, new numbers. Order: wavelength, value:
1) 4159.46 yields 34.86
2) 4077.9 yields 34.8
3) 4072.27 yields 36.3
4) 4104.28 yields 31.97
